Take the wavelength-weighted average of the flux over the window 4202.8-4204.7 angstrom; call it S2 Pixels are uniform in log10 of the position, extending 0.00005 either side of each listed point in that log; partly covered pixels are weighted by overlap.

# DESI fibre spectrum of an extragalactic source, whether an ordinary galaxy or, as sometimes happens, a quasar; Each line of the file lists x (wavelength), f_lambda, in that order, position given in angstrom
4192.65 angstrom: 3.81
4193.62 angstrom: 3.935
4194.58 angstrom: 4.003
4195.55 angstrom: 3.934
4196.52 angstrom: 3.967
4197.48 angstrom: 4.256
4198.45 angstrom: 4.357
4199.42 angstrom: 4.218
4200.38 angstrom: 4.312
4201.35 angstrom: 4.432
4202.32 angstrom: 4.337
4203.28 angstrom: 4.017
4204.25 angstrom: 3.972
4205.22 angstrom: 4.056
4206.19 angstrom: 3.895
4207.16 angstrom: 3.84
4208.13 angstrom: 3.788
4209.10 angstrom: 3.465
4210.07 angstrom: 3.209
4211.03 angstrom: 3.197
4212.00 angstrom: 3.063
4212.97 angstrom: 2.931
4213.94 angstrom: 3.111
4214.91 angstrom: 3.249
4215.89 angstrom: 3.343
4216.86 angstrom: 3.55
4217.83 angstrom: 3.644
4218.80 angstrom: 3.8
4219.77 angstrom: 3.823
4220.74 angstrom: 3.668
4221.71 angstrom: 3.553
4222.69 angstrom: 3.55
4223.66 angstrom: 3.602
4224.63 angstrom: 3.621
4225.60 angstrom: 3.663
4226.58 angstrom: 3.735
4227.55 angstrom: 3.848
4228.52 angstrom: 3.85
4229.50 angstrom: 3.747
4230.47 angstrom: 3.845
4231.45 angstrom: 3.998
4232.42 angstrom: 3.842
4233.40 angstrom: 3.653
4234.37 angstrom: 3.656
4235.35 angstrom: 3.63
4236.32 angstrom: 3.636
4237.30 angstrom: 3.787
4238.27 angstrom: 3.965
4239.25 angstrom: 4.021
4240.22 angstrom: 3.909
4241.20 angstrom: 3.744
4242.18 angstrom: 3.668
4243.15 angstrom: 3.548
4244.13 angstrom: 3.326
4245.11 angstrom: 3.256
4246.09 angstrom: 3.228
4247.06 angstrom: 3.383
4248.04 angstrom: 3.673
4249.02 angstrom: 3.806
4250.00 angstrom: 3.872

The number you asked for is 4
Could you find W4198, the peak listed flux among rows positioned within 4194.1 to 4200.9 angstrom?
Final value 4.357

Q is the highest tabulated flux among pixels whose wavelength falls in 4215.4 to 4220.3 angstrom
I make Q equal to 3.823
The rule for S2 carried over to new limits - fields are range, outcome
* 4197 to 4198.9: 4.3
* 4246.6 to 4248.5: 3.52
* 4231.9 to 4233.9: 3.76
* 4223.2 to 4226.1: 3.63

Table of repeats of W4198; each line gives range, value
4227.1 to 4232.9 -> 3.998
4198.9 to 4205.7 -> 4.432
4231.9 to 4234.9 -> 3.842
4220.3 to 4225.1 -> 3.668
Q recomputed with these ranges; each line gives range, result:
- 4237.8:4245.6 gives 4.021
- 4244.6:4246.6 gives 3.256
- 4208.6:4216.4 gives 3.465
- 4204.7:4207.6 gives 4.056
